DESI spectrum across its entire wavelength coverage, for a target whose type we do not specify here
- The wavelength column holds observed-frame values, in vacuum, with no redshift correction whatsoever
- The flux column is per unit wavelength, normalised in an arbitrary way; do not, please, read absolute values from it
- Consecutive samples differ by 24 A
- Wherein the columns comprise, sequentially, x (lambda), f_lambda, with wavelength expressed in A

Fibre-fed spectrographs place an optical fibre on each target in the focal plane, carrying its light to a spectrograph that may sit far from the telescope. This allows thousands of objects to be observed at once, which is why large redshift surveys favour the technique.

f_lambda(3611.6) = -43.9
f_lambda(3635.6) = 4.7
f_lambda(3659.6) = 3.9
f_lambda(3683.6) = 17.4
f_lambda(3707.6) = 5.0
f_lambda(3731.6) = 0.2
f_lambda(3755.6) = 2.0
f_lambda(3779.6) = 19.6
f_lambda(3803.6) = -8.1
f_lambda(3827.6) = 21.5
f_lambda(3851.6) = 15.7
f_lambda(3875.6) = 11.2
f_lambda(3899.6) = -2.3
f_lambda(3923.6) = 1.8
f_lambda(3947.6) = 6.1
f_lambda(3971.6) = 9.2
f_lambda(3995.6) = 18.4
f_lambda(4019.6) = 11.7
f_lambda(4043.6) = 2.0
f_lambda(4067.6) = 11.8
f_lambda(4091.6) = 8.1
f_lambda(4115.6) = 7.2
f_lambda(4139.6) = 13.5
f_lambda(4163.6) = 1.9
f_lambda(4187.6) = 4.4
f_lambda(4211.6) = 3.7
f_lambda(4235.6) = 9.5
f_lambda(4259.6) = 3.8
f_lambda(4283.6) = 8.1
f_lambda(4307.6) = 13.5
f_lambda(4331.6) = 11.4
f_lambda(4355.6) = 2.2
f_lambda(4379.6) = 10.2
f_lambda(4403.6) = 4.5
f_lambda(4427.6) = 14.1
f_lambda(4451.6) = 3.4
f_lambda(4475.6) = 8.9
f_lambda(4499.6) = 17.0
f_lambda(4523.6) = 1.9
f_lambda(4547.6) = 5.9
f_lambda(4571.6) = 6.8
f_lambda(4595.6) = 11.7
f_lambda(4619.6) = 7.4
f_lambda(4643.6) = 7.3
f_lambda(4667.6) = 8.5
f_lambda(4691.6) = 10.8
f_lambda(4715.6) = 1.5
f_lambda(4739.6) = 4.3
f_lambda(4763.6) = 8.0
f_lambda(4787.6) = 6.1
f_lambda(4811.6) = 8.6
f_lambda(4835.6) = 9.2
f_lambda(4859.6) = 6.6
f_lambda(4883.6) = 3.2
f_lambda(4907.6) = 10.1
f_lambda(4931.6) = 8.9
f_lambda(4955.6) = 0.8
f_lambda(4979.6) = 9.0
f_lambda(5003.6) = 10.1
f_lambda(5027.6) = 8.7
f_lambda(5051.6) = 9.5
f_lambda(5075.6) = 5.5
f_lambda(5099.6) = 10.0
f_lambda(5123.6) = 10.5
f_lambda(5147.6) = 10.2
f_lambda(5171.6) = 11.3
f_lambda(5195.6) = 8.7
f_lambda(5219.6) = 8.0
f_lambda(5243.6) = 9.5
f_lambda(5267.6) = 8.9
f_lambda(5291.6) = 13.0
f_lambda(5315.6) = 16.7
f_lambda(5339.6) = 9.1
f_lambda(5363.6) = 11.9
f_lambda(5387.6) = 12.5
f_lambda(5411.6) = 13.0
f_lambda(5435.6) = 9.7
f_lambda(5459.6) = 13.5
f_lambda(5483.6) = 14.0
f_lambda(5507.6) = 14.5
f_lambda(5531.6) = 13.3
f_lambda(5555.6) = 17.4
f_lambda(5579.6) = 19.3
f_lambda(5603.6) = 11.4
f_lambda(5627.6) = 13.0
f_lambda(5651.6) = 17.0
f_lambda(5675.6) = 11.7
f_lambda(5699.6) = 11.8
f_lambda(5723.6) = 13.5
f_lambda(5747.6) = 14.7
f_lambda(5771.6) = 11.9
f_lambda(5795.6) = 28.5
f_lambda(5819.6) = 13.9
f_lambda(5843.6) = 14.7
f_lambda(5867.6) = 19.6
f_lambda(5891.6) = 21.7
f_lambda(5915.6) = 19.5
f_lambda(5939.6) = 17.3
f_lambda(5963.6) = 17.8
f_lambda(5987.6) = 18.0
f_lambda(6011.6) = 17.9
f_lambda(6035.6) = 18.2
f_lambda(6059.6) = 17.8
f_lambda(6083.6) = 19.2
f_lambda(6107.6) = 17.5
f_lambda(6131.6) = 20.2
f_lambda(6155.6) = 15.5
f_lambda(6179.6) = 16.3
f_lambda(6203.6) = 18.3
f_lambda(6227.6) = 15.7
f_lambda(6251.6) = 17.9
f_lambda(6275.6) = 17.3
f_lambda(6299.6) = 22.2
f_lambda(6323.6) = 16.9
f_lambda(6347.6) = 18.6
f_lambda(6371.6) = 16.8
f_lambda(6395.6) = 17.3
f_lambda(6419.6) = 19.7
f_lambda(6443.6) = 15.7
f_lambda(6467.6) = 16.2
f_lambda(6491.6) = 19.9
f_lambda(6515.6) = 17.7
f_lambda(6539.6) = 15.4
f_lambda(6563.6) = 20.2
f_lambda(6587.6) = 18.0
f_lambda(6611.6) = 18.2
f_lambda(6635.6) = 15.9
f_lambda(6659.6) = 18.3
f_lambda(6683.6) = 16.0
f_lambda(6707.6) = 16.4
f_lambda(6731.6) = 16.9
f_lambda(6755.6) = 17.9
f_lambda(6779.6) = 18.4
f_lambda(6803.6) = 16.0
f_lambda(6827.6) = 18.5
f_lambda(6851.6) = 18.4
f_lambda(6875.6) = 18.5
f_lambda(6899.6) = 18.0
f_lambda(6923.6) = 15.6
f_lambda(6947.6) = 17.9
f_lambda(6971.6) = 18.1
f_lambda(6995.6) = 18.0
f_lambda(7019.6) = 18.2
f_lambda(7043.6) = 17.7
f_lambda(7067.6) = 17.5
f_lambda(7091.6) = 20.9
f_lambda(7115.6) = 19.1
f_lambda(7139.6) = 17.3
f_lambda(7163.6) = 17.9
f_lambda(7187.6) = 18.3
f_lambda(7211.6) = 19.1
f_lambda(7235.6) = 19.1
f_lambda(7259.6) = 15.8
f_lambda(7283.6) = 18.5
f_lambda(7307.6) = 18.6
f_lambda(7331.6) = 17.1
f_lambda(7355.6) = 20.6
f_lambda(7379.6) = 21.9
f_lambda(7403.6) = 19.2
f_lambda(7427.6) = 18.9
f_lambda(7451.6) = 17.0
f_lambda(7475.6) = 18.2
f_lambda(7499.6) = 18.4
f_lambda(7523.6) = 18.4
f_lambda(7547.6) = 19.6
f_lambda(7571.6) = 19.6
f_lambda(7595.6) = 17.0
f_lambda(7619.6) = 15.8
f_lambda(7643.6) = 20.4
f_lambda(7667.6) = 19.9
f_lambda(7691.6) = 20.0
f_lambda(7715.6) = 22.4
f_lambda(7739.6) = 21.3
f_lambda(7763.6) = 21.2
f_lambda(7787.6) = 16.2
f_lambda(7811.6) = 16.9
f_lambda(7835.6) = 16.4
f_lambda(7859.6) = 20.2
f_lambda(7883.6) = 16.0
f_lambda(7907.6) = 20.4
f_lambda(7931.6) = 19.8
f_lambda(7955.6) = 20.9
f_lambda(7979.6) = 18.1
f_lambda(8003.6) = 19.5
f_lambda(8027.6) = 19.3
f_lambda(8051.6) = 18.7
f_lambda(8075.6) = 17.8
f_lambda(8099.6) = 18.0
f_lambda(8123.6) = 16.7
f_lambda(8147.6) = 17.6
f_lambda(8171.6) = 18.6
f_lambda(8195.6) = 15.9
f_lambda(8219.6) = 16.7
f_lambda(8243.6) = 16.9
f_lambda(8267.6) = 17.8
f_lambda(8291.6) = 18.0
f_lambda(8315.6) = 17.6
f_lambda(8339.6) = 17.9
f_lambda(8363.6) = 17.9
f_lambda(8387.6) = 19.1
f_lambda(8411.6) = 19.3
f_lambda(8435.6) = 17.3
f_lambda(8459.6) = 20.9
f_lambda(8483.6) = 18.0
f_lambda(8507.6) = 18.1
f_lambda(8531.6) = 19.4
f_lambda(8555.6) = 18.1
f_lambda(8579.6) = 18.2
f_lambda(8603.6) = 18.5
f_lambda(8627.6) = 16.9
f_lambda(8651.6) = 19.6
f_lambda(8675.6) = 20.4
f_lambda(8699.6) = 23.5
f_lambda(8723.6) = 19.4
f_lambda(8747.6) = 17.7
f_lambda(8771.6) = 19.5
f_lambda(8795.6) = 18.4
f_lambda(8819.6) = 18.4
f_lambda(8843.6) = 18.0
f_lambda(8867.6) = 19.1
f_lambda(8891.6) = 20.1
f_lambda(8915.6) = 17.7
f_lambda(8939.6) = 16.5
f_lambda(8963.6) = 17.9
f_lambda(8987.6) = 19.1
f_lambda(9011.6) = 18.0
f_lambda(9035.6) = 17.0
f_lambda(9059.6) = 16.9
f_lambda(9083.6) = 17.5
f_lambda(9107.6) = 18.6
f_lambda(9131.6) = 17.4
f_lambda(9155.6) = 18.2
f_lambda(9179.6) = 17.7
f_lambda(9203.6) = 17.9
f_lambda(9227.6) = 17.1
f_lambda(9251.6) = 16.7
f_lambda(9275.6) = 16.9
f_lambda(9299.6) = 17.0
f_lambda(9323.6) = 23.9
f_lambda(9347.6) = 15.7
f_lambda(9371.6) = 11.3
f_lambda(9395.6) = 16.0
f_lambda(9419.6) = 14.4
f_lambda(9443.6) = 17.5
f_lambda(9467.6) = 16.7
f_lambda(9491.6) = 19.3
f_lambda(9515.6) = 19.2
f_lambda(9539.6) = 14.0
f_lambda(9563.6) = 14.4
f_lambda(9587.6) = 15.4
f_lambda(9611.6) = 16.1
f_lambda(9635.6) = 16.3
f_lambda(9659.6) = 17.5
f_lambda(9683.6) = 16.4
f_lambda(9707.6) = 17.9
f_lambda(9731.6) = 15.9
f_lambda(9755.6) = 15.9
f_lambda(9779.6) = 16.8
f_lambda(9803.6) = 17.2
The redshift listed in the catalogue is 0.32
